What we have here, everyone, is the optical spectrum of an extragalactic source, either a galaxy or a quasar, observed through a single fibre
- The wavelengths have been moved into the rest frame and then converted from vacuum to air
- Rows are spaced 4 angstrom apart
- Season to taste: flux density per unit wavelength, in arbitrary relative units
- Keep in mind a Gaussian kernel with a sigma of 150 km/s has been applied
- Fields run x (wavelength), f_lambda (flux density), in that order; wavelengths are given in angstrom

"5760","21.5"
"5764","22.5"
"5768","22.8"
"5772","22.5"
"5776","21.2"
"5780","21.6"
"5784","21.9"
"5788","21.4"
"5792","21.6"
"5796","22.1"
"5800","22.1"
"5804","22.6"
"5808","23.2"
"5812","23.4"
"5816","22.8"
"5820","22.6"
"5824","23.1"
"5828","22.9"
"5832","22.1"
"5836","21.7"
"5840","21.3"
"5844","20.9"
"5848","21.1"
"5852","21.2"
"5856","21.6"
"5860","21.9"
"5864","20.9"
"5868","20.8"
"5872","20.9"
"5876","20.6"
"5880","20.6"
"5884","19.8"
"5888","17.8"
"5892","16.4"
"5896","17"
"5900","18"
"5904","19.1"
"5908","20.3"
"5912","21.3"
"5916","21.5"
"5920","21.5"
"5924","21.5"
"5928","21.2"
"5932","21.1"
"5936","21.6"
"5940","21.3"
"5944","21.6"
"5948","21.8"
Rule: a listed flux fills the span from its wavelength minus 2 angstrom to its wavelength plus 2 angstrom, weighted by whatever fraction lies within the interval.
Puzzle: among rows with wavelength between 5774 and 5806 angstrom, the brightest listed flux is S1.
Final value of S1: 22.6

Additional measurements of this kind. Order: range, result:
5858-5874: 21.9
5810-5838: 23.4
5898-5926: 21.5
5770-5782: 22.5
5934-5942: 21.6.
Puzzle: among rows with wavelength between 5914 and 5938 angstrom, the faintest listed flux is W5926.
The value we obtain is 21.1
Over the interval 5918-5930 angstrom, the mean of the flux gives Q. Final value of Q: 21.4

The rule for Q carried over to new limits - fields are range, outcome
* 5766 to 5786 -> 22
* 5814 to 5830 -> 22.9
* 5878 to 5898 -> 18.3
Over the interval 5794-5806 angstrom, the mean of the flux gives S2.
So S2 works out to 22.3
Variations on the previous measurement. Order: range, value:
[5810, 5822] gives 22.9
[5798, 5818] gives 22.8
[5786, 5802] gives 21.8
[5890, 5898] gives 16.7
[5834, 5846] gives 21.3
